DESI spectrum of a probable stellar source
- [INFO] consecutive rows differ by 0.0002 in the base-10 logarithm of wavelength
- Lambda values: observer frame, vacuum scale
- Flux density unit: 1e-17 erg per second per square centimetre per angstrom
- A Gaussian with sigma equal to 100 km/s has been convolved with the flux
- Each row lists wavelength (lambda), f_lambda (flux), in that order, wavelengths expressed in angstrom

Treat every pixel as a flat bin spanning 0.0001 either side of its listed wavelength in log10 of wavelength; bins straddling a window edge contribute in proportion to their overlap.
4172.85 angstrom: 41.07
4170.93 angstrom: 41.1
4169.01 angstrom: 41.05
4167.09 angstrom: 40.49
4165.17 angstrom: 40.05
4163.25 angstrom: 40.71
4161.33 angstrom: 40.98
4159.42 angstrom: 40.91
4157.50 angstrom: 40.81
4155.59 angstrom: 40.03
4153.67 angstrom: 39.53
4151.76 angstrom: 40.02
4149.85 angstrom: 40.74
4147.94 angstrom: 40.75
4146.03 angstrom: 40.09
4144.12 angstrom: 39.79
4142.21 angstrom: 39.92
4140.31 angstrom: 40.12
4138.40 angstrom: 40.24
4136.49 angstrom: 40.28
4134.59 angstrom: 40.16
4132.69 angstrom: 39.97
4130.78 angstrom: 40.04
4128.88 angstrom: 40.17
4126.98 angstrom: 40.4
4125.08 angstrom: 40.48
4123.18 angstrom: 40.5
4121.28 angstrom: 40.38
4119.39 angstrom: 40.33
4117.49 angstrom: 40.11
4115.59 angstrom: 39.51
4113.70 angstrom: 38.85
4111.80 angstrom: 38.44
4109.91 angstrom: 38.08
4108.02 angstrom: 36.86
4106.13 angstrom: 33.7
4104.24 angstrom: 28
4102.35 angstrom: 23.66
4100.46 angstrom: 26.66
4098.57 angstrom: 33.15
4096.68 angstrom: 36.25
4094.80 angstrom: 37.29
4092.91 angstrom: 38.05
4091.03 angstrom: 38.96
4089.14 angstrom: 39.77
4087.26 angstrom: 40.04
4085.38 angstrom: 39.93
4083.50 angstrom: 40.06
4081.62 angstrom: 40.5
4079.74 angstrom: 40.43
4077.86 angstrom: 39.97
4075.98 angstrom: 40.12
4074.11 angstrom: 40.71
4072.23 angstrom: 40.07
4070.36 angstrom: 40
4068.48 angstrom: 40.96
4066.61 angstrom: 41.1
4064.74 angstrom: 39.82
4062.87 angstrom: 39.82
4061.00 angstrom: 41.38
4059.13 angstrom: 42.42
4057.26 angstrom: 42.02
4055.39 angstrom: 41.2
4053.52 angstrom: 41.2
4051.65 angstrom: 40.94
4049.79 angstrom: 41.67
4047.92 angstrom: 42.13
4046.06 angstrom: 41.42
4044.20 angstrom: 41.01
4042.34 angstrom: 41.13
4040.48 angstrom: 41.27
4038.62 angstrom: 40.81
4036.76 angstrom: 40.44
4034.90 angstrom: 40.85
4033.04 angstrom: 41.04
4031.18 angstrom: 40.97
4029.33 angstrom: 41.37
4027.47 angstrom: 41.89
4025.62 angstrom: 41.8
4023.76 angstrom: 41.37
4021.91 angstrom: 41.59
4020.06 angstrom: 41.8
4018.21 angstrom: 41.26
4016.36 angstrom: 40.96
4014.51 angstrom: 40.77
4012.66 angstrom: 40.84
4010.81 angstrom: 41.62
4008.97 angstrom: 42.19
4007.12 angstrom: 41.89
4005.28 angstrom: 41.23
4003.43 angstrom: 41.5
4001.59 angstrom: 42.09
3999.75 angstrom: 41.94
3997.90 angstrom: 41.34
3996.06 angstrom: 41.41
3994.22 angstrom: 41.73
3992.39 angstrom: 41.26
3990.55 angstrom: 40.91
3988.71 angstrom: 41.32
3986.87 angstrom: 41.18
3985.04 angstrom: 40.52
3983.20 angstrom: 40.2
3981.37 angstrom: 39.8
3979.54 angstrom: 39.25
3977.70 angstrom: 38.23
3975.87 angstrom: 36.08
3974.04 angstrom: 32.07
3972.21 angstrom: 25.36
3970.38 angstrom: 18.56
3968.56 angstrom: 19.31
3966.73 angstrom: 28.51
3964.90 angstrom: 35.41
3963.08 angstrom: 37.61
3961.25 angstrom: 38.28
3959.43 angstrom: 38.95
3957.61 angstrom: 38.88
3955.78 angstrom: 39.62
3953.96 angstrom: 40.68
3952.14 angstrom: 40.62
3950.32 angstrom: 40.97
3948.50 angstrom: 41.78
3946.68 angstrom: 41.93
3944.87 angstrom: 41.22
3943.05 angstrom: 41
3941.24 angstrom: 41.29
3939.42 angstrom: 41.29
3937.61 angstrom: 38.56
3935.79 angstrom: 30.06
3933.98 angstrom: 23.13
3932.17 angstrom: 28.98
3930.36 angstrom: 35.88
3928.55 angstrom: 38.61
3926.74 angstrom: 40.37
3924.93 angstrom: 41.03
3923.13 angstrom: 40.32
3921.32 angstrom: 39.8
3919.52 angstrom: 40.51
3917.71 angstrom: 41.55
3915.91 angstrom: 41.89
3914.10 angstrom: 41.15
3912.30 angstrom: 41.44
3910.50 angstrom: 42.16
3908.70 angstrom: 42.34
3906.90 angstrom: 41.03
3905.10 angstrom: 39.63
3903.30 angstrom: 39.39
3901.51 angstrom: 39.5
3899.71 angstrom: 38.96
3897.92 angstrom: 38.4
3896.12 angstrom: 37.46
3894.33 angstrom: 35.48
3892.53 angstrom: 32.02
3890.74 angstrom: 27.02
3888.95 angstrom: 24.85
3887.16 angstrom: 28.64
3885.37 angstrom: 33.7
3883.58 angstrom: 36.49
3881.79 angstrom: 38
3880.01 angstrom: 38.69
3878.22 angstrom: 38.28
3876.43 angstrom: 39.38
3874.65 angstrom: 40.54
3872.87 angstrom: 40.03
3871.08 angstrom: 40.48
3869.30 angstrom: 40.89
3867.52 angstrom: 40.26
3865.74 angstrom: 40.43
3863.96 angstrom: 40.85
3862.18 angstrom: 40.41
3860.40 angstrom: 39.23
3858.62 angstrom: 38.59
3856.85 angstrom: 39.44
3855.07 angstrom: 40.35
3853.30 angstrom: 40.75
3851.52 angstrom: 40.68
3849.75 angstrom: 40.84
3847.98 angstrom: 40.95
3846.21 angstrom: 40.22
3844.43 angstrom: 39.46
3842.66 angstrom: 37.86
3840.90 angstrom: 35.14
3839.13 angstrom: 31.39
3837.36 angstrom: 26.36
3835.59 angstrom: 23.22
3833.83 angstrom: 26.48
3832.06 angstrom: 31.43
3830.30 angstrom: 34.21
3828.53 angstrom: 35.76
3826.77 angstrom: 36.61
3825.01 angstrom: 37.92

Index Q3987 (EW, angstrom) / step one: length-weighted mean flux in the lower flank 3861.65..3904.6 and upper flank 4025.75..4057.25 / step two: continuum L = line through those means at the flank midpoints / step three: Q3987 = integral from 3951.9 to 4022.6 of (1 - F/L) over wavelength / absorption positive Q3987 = 2.6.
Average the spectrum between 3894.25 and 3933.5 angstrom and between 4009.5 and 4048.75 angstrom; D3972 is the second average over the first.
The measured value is 1.05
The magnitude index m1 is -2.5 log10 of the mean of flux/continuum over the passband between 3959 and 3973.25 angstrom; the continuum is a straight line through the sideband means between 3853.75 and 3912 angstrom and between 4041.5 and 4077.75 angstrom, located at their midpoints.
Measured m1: 0.30 mag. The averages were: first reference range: 38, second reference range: 41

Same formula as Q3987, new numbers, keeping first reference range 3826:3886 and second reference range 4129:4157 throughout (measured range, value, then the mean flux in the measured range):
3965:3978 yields 3.4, 28.3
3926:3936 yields 1.4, 32.9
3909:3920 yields -1.1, 41.5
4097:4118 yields 2.9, 34.2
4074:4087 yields -0.2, 40.2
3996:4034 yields -2.5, 41.5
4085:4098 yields 0.4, 38.4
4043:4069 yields -1.3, 41.2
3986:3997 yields -0.8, 41.3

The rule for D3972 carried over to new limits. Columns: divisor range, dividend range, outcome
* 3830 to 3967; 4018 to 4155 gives 1.05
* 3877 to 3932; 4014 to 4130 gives 1.05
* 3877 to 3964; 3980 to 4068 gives 1.09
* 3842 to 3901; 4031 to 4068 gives 1.09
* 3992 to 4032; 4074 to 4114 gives 0.88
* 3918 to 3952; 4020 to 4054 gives 1.08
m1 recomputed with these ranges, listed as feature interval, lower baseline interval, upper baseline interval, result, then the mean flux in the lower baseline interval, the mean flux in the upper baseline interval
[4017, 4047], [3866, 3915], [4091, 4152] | -0.09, 37.7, 37.9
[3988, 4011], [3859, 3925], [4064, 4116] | -0.10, 38.4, 37.5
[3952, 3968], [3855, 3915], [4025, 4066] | 0.07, 38.1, 41.2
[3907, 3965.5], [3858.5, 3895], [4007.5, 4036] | -0.01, 36.8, 41.4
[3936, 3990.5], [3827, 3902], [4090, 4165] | 0.00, 36.5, 38.4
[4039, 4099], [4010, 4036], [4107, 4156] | 0.01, 41.3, 39.8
